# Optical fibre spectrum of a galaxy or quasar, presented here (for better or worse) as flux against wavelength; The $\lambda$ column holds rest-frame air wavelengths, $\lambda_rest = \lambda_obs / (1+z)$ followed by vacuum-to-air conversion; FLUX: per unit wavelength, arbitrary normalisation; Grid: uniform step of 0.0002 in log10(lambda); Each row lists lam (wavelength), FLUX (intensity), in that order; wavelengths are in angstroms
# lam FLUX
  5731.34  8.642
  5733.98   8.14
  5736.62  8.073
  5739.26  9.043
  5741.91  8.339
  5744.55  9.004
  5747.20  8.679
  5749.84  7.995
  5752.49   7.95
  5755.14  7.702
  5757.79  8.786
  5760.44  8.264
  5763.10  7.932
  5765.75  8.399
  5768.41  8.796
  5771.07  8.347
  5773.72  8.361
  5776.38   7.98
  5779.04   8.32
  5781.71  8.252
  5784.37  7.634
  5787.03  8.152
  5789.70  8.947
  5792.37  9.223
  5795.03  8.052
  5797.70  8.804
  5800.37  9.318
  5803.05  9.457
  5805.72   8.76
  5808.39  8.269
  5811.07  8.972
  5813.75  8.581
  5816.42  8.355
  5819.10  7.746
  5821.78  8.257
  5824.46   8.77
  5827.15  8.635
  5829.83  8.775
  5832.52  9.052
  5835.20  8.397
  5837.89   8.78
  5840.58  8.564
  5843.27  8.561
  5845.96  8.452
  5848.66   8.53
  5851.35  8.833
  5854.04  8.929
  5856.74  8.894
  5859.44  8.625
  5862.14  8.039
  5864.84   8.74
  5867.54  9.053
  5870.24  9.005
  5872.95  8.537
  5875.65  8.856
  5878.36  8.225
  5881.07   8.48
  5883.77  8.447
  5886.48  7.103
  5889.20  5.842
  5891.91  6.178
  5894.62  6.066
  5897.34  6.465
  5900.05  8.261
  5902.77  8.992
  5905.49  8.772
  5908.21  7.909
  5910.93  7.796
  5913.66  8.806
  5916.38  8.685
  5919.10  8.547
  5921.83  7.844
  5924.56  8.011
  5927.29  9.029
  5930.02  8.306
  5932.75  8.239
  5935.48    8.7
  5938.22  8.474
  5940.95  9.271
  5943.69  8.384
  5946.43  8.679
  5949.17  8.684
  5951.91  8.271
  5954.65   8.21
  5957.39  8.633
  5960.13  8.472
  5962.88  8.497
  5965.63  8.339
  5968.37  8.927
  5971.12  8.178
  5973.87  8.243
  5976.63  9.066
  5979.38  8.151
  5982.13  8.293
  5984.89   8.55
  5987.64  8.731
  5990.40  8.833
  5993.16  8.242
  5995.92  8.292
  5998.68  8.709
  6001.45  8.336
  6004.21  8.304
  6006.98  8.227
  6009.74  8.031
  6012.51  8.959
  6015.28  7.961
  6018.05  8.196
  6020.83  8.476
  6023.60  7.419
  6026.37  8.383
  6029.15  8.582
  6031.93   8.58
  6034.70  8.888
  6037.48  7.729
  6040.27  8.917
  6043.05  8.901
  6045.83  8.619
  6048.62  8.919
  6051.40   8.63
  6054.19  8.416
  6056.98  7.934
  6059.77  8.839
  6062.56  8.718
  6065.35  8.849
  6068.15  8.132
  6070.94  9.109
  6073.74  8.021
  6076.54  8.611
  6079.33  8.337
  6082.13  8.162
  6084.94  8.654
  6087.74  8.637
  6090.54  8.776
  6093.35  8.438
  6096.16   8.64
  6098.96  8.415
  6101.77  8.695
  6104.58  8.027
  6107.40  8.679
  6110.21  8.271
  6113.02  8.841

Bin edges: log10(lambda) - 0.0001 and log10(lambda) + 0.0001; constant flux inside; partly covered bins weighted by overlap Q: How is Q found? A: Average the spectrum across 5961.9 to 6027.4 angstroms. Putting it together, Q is 8.39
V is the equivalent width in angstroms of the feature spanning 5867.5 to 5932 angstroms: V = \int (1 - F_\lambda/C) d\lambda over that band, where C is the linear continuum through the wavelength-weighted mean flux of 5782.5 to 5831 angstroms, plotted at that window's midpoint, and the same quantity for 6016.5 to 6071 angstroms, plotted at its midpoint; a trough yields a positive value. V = 3.93 angstroms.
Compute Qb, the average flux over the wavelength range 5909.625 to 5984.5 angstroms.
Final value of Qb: 8.47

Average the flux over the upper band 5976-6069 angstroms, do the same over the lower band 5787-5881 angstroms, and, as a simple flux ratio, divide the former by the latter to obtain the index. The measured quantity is 1.0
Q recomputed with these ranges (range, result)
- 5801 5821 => 8.61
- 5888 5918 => 7.64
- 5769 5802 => 8.47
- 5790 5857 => 8.68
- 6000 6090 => 8.46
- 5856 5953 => 8.22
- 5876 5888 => 8.1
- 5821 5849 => 8.62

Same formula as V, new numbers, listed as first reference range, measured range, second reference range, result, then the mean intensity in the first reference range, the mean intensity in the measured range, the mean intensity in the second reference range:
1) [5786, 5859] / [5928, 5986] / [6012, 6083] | 0.28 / 8.67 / 8.51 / 8.47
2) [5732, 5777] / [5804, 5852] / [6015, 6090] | -1.10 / 8.35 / 8.58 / 8.48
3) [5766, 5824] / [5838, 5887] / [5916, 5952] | -0.40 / 8.51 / 8.58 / 8.51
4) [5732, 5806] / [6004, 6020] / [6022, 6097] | 0.41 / 8.45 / 8.28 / 8.51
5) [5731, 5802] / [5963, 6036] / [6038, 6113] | 0.81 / 8.41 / 8.42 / 8.55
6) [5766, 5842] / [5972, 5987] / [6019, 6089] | 0.09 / 8.55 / 8.47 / 8.5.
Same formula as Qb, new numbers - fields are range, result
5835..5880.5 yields 8.65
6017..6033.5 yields 8.28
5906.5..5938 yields 8.36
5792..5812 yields 8.84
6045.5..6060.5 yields 8.54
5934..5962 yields 8.57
